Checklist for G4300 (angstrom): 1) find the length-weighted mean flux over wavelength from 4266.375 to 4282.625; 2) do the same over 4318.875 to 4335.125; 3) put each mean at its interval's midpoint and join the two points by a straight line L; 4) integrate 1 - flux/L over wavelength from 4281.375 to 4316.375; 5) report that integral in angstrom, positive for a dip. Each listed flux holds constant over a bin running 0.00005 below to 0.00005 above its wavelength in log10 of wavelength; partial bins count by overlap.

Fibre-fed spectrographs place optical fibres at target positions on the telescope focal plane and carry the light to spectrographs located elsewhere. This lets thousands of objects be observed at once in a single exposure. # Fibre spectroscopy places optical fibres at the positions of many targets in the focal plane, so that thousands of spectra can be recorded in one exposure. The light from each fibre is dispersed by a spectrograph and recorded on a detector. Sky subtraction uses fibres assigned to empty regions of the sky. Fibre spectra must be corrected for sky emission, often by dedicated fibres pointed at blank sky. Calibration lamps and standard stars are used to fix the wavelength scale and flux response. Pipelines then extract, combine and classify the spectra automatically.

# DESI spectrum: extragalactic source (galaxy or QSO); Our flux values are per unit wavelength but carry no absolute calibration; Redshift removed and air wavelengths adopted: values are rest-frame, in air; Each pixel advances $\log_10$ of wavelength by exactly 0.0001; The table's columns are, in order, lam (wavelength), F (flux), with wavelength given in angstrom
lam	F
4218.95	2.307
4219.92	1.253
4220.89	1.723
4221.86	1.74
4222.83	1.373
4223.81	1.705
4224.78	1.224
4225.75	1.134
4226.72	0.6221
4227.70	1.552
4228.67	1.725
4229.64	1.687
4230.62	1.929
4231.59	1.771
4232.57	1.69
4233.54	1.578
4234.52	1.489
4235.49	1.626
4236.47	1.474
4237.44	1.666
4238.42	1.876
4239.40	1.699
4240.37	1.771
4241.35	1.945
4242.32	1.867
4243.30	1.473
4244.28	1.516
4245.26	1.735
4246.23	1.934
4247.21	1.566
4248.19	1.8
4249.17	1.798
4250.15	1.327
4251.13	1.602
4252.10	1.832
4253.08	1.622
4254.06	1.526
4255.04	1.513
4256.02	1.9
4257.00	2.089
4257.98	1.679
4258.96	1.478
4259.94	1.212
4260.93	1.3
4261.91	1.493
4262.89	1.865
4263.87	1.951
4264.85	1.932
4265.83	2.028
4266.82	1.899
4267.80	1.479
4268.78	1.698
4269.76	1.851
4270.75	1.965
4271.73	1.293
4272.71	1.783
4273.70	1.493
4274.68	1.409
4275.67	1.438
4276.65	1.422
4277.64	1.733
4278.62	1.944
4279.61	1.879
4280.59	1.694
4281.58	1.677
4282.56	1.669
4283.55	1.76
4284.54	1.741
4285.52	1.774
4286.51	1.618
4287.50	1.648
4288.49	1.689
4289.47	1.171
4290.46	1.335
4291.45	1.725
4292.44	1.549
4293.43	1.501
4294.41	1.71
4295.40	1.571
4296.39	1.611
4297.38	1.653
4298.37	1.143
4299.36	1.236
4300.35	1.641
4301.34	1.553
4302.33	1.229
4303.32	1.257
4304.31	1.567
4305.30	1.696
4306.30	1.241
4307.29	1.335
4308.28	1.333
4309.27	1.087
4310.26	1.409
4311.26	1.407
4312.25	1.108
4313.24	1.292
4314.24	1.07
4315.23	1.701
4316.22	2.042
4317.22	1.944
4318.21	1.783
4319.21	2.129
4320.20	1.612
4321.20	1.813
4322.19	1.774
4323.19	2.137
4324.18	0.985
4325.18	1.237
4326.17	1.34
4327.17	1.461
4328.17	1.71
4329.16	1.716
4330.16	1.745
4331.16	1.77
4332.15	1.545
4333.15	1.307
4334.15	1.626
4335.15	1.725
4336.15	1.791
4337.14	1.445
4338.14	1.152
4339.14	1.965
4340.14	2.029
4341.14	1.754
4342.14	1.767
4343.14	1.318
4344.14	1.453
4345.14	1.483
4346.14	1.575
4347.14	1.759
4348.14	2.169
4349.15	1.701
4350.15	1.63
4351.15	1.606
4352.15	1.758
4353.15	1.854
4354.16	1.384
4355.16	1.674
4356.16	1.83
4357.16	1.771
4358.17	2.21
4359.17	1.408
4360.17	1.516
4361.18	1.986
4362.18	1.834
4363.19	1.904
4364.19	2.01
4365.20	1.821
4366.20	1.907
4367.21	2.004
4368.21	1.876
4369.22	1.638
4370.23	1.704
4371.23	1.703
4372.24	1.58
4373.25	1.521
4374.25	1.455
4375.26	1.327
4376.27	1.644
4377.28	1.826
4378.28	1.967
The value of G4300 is 3.4 angstrom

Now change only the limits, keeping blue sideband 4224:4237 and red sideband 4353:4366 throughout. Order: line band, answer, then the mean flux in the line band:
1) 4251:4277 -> -1.3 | 1.66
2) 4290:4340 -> 4.5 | 1.54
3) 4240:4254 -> -1.4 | 1.69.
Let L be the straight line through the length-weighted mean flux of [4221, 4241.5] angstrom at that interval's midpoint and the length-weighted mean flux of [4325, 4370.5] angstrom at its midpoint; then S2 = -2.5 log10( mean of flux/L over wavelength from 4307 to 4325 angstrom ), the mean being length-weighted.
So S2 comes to 0.08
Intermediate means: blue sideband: 1.58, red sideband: 1.7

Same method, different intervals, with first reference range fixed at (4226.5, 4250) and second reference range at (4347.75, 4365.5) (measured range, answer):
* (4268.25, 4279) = 0.04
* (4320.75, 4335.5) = 0.10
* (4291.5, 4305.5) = 0.15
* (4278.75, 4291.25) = 0.04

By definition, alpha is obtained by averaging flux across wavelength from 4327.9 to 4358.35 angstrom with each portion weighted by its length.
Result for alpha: 1.68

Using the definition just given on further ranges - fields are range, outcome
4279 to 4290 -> 1.67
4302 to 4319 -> 1.45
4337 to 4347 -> 1.61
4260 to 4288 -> 1.69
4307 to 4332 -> 1.56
